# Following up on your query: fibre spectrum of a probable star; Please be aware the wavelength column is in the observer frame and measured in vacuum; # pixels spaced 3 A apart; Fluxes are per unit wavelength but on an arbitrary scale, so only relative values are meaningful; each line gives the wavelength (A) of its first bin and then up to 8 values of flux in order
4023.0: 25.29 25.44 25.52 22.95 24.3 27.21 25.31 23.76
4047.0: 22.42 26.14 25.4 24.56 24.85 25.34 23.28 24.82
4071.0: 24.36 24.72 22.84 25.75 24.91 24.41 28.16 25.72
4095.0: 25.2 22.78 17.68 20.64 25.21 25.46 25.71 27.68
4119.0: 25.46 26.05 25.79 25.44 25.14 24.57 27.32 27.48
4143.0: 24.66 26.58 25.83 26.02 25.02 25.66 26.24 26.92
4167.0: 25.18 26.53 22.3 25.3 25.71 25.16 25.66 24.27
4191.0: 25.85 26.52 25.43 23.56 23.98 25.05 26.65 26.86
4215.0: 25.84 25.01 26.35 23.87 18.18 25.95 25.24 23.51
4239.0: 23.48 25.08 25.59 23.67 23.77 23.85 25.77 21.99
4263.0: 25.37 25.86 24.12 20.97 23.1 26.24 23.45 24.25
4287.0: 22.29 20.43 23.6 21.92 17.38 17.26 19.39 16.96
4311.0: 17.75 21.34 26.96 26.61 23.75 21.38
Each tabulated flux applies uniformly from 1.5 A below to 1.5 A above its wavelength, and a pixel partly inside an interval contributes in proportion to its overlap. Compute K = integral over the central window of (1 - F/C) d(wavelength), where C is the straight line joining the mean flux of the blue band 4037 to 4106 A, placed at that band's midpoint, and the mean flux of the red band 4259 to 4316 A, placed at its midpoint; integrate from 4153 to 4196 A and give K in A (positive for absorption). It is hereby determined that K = -4.3 A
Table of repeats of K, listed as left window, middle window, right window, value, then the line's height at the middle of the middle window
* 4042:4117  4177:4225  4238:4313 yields -4.4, 23.3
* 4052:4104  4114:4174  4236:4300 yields -4.5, 24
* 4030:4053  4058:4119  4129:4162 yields 1.7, 25.2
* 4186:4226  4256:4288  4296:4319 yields -3.2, 21.8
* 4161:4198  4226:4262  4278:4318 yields -1.3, 23.1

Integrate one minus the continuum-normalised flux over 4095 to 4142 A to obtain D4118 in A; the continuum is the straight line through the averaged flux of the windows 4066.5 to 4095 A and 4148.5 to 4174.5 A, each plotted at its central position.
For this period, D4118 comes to 0.8 A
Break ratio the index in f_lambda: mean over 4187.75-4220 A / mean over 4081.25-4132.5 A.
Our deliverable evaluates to 1.0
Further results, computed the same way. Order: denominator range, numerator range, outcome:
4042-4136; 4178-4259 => 1.00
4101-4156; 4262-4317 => 0.86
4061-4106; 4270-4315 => 0.88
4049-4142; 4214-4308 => 0.93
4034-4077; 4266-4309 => 0.88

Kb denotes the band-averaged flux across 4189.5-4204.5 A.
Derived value 25.1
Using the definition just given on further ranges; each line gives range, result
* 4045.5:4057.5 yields 24.6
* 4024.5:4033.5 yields 24.6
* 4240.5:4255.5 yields 24.4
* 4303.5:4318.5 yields 20.5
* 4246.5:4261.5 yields 23.8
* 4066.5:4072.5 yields 24.6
